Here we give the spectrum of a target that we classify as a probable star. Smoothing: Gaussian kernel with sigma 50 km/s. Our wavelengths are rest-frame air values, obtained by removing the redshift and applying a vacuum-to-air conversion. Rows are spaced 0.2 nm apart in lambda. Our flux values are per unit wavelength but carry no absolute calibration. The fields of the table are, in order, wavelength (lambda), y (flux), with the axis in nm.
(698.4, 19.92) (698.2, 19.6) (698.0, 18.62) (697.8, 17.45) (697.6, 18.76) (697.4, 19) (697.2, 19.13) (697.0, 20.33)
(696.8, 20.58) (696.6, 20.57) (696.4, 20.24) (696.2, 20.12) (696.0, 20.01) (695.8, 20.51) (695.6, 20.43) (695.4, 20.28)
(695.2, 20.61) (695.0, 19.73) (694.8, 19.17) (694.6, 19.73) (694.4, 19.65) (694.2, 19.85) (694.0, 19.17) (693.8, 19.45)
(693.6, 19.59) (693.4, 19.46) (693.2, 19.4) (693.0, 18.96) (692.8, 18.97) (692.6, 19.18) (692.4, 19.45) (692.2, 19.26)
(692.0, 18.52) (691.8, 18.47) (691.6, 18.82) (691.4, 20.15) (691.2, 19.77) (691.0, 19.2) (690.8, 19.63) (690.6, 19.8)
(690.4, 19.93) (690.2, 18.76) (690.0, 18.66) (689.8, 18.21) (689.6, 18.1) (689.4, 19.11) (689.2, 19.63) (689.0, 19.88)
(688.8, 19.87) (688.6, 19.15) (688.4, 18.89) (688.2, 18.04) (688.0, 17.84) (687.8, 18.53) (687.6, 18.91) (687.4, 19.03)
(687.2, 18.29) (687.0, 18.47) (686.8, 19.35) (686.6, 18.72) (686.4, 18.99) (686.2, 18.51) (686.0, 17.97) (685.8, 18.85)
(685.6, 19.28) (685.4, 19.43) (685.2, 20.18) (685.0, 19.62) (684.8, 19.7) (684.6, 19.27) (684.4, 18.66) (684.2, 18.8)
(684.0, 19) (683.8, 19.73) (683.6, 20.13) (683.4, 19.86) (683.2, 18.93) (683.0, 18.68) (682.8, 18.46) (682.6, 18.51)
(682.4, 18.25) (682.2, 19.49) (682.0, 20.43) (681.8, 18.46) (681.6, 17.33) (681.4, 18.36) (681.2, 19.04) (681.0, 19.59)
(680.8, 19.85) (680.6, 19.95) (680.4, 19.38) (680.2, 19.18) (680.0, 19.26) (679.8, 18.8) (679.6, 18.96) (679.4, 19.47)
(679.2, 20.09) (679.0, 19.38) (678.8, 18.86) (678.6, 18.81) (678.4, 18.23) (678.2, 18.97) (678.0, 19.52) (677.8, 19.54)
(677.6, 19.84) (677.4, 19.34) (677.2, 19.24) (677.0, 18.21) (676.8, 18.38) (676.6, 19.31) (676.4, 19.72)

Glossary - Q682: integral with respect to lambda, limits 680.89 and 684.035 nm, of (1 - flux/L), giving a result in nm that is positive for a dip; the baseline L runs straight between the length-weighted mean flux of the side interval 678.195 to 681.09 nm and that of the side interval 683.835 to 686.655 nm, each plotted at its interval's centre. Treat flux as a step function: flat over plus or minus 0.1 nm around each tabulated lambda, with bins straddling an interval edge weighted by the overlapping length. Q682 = 0.03 nm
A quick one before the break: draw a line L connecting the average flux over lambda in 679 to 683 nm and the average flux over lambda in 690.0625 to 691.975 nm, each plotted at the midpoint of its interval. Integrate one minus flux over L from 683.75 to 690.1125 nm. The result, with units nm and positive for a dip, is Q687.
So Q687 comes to 0.10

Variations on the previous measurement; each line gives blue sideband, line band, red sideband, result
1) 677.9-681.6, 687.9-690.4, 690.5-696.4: 0.07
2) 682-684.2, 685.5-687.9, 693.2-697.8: 0.07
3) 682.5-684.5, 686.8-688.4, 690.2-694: 0.06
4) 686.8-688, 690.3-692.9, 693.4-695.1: -0.02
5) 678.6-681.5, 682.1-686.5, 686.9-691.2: 0.01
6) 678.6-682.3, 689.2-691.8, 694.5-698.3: 0.05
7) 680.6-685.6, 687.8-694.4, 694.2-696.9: 0.21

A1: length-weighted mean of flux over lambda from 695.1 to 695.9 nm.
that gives 20.5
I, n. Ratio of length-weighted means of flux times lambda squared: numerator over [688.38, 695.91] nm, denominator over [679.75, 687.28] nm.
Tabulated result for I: 1.0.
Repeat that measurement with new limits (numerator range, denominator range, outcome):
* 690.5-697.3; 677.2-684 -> 1.07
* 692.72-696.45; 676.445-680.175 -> 1.08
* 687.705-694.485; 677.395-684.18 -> 1.03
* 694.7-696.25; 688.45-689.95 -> 1.07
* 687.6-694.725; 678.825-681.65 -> 1.03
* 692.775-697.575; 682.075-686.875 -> 1.07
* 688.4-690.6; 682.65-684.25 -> 1.02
